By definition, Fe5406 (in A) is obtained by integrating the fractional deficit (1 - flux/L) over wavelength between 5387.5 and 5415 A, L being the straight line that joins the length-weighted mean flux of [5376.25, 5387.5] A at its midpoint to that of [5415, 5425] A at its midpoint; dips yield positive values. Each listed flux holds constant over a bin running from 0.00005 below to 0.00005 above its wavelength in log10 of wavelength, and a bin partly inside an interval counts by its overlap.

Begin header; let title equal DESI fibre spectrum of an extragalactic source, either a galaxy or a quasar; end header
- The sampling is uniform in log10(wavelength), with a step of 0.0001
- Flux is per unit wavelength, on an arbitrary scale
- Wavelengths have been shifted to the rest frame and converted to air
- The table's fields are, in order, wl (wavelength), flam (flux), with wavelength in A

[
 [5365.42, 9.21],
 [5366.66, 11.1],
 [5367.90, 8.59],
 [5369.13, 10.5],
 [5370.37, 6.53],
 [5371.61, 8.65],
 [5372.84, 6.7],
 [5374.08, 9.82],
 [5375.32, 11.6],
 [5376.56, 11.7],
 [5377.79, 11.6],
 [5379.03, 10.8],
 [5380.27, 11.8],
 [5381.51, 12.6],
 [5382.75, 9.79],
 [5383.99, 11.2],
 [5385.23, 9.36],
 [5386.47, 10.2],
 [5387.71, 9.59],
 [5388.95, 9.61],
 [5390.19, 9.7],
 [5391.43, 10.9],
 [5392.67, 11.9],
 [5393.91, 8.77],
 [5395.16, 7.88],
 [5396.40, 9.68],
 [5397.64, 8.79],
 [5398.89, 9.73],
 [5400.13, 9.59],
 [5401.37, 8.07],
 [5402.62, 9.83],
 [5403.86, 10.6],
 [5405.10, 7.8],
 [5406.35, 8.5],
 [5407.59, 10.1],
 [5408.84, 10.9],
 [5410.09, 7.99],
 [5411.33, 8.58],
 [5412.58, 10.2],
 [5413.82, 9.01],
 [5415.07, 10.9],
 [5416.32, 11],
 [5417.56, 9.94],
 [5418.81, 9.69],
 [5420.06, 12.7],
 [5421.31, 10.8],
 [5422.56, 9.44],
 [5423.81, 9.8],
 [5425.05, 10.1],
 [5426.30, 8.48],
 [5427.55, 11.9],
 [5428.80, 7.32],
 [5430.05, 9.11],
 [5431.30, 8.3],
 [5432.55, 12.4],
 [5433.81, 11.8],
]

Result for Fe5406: 3.19 A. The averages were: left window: 10.9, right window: 10.5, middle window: 9.47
